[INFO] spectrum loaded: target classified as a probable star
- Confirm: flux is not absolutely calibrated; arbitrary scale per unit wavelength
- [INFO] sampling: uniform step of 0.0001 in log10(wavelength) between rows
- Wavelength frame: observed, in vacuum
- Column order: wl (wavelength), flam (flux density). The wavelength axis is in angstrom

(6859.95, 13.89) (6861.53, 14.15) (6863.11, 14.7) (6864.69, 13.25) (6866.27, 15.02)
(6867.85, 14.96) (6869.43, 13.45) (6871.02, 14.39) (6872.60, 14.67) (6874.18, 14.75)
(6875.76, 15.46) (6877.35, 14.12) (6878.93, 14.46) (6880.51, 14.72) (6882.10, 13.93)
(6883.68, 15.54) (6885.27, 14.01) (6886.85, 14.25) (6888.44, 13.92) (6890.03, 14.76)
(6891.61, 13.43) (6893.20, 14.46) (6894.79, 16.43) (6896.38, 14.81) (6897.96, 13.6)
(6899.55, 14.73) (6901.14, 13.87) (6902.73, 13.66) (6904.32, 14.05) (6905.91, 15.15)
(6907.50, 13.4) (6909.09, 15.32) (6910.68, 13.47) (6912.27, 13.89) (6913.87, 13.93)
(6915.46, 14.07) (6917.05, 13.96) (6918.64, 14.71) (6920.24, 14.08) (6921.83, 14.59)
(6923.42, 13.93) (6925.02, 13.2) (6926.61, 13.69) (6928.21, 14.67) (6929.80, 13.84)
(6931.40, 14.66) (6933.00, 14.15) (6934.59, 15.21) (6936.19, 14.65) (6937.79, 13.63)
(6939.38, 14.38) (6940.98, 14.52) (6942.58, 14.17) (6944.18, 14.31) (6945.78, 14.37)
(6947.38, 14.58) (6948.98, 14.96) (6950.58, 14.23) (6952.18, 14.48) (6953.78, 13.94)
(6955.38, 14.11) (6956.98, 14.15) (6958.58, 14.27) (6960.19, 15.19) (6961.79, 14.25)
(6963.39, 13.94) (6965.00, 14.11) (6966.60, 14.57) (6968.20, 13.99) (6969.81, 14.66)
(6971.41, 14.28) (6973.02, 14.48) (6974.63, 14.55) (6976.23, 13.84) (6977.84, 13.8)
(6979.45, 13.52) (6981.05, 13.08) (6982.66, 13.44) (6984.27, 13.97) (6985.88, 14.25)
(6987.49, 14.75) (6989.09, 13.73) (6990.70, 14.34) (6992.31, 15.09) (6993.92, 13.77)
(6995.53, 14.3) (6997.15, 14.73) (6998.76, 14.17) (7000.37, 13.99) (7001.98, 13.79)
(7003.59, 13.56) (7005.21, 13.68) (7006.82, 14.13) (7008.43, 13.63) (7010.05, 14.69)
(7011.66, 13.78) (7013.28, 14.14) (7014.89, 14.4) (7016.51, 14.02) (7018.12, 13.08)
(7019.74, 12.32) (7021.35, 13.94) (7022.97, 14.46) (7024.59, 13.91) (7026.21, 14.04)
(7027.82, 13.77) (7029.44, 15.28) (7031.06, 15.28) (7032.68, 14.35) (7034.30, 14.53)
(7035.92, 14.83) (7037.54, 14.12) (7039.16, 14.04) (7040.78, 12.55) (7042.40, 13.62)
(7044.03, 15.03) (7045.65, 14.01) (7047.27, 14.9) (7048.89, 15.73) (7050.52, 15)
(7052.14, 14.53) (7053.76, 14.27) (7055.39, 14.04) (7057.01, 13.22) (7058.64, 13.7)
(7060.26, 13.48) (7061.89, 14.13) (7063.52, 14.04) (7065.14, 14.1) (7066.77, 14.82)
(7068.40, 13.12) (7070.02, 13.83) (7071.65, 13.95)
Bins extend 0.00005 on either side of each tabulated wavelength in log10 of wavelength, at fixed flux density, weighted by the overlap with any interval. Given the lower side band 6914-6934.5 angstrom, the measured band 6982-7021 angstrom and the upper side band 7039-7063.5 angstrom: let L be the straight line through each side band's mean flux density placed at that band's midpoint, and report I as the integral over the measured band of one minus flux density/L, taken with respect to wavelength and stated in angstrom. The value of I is 0.45 angstrom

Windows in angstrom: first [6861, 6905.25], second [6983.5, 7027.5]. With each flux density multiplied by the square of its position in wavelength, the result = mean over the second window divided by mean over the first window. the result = 1.01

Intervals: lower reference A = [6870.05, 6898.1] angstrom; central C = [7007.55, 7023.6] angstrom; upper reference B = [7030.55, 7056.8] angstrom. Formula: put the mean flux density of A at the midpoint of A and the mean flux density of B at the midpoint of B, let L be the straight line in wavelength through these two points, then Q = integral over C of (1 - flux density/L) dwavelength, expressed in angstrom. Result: 0.6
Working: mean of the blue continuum 14.6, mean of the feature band 13.8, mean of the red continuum 14.4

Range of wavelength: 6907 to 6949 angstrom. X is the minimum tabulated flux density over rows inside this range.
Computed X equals 13.2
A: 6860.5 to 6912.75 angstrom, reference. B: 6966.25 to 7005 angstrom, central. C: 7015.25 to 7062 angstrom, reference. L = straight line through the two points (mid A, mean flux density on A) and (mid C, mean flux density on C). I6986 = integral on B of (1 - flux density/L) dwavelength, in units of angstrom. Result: 0.4 angstrom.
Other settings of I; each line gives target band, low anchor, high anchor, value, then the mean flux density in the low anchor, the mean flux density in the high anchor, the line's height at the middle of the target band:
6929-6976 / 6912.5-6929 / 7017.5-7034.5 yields -1.0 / 14.1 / 14.1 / 14.1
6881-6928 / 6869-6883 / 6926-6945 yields 0.5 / 14.5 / 14.3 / 14.4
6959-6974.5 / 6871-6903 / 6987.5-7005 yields -0.2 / 14.5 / 14.2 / 14.2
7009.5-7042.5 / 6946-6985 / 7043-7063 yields 0.5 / 14.2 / 14.3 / 14.3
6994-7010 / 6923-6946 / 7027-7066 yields 0.3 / 14.2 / 14.3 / 14.3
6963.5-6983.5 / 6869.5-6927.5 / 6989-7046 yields 0.2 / 14.3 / 14.1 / 14.2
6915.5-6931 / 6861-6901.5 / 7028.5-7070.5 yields 0.3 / 14.5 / 14.3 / 14.4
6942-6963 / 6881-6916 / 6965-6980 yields -0.2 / 14.3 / 14.2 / 14.2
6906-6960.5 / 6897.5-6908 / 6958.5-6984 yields -0.6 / 14.1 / 14.1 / 14.1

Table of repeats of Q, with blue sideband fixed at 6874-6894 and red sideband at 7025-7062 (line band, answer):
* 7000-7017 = 0.39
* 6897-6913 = 0.33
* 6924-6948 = 0.20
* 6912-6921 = 0.18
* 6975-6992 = 0.49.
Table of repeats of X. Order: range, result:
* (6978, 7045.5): 12.32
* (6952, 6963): 13.94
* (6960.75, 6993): 13.08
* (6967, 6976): 13.99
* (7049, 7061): 13.22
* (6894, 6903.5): 13.6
